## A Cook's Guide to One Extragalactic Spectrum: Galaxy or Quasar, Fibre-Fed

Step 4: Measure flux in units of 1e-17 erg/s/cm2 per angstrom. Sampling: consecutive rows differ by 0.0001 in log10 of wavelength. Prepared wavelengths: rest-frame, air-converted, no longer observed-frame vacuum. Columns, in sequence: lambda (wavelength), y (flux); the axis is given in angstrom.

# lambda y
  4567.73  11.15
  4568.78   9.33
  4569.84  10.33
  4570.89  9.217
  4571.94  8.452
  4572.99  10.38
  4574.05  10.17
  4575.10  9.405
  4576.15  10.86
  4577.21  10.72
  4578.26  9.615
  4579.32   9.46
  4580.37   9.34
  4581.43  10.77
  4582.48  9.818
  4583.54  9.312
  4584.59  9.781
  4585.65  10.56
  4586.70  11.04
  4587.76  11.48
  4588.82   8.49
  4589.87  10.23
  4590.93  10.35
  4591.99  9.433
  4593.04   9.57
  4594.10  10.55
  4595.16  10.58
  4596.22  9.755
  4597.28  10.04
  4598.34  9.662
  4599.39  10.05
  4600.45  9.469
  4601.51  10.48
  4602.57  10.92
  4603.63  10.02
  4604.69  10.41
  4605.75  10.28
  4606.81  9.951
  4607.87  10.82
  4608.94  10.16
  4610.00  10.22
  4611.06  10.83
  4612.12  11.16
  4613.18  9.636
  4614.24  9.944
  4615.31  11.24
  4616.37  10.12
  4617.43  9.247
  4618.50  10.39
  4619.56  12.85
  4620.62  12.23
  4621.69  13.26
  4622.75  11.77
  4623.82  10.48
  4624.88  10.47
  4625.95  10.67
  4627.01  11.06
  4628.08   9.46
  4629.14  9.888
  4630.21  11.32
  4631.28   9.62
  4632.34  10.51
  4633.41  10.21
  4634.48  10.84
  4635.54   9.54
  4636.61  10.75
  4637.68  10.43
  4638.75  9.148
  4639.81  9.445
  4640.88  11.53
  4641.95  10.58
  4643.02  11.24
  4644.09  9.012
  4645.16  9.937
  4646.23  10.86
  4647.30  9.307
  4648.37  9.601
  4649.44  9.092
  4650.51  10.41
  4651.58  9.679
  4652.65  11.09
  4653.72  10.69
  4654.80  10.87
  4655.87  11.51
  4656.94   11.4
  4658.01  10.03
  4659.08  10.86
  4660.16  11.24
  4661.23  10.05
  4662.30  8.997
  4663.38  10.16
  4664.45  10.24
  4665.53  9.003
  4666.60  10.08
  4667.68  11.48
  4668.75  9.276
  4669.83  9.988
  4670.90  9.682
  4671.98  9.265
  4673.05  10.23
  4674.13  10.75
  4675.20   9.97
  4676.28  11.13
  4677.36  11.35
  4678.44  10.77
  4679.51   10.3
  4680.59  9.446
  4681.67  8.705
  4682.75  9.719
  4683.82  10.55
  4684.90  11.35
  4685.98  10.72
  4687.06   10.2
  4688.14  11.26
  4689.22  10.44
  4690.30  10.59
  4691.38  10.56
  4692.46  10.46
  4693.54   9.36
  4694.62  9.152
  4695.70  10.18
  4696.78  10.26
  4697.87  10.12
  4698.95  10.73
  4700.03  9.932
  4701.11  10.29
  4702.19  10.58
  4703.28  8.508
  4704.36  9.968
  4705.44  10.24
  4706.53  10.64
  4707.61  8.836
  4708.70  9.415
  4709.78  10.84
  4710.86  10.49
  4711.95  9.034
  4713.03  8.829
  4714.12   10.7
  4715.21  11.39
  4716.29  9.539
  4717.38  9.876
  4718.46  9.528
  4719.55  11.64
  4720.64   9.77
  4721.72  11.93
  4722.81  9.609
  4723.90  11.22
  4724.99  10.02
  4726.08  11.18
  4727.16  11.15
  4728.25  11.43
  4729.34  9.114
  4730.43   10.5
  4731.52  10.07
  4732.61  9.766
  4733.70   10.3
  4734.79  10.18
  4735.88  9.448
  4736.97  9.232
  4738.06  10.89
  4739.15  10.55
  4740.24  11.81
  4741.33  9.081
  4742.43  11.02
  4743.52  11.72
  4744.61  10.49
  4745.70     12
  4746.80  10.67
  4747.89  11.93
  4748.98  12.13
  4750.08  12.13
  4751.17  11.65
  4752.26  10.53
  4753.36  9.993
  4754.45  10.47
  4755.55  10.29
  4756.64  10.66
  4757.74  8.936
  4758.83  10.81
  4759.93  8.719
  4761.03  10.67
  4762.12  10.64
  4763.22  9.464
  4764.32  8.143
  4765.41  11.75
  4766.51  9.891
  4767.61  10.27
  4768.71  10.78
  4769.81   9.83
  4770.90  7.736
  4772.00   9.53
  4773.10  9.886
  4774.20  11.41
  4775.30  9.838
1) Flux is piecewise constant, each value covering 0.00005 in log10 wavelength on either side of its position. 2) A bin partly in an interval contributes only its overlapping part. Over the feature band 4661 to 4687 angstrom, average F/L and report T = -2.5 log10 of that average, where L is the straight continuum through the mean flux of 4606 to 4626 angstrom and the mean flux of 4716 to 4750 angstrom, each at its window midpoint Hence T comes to 0.06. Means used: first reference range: 10.8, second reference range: 10.6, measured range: 10.1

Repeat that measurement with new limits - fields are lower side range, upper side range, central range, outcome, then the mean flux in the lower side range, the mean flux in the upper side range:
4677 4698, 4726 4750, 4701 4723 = 0.04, 10.3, 10.7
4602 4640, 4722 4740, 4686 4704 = 0.02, 10.5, 10.3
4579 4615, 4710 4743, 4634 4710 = 0.00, 10.1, 10.3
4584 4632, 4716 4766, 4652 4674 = 0.02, 10.4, 10.5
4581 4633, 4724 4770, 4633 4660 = 0.01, 10.4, 10.5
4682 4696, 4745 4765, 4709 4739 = 0.02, 10.3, 10.6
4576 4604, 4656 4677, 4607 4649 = -0.04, 10.1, 10.2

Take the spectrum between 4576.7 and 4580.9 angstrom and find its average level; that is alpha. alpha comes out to 9.78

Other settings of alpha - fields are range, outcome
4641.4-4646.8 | 10.3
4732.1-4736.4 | 9.93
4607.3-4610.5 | 10.4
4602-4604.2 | 10.5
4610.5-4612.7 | 11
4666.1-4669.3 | 10.3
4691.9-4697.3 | 9.89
